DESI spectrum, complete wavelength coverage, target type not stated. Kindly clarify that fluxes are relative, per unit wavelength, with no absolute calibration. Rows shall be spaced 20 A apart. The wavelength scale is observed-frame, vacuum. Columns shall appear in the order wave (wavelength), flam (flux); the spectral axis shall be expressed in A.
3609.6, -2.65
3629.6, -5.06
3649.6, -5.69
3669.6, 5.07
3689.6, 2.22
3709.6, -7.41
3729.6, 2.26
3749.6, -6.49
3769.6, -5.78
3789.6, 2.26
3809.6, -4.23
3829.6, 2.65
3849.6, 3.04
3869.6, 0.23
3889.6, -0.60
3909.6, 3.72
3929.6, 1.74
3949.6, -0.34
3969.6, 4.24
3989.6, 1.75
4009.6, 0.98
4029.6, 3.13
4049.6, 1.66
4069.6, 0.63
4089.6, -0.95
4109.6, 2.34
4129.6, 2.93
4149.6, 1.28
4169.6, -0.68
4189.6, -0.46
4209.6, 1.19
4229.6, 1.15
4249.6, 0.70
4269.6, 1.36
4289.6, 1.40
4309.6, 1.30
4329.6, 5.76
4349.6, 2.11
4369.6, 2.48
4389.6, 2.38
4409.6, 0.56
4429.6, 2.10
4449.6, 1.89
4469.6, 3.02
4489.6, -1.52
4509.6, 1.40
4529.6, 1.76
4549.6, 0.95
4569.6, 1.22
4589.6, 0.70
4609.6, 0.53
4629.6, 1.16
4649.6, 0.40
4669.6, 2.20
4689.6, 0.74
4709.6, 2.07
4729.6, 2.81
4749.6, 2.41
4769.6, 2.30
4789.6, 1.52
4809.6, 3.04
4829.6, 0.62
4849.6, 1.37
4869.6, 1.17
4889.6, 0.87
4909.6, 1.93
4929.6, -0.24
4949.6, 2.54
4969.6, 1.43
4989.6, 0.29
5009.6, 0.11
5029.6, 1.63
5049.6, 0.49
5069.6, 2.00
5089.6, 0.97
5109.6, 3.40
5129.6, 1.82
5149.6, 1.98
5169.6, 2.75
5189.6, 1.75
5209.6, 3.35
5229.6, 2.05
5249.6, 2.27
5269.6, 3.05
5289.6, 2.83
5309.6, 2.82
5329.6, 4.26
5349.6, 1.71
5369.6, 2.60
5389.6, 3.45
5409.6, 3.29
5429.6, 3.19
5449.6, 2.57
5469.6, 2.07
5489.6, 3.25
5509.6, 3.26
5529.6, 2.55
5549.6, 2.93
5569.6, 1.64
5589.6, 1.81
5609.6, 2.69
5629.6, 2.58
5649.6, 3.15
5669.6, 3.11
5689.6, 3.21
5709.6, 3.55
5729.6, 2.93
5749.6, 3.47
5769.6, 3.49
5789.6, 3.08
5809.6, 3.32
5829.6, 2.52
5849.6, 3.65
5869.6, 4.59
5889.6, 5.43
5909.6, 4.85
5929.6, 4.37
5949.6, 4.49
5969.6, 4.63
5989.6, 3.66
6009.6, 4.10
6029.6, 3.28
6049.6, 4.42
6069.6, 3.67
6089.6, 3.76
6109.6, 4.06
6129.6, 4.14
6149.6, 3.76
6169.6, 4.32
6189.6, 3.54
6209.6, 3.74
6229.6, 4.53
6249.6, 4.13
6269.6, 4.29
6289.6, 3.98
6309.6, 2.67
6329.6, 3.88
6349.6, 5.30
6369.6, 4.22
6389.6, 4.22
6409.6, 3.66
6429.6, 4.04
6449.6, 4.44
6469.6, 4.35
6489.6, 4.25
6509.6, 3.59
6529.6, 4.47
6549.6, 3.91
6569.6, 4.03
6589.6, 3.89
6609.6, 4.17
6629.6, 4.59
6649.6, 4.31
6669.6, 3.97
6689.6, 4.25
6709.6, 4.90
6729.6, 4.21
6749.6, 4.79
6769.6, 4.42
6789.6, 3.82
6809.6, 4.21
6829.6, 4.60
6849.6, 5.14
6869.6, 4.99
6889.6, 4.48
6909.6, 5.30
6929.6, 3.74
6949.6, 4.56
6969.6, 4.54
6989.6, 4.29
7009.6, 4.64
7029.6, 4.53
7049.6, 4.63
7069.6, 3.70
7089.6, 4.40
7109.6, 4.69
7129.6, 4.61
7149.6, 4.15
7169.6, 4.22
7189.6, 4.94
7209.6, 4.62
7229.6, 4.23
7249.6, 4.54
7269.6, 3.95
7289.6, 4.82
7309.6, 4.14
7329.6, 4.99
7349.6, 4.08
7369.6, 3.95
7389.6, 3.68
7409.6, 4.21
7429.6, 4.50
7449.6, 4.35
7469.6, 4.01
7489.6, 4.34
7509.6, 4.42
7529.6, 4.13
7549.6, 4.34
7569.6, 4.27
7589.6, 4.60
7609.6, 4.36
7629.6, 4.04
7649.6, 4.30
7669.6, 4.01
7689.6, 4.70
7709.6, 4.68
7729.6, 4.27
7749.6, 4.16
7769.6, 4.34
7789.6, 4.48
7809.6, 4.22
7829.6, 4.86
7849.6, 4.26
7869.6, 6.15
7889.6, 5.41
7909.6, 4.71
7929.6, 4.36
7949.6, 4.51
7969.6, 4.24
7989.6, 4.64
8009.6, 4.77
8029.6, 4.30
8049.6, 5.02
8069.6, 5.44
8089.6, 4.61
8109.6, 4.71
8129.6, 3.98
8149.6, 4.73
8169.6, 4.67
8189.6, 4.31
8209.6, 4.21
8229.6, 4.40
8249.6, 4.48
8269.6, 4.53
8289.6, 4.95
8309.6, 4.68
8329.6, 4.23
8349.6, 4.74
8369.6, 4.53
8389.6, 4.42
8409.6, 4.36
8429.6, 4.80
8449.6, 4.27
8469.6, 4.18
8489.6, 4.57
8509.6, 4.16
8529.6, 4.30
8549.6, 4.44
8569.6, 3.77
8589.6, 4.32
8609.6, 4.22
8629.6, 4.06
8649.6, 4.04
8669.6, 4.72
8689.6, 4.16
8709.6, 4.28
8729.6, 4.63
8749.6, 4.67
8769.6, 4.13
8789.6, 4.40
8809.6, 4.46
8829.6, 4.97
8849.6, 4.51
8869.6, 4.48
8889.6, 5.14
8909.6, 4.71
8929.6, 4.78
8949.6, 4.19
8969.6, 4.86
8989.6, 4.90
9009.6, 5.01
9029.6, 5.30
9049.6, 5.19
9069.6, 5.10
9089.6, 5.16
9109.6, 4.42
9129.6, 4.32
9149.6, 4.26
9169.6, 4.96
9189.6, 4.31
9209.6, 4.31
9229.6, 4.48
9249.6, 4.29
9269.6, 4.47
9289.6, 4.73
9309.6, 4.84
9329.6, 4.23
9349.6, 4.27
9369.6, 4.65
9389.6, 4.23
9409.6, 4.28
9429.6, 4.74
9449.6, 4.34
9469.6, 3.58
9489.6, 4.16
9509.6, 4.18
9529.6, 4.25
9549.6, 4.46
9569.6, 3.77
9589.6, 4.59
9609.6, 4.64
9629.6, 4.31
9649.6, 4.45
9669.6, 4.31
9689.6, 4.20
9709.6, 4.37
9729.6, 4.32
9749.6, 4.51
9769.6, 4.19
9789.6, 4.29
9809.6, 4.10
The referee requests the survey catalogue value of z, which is 0.20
